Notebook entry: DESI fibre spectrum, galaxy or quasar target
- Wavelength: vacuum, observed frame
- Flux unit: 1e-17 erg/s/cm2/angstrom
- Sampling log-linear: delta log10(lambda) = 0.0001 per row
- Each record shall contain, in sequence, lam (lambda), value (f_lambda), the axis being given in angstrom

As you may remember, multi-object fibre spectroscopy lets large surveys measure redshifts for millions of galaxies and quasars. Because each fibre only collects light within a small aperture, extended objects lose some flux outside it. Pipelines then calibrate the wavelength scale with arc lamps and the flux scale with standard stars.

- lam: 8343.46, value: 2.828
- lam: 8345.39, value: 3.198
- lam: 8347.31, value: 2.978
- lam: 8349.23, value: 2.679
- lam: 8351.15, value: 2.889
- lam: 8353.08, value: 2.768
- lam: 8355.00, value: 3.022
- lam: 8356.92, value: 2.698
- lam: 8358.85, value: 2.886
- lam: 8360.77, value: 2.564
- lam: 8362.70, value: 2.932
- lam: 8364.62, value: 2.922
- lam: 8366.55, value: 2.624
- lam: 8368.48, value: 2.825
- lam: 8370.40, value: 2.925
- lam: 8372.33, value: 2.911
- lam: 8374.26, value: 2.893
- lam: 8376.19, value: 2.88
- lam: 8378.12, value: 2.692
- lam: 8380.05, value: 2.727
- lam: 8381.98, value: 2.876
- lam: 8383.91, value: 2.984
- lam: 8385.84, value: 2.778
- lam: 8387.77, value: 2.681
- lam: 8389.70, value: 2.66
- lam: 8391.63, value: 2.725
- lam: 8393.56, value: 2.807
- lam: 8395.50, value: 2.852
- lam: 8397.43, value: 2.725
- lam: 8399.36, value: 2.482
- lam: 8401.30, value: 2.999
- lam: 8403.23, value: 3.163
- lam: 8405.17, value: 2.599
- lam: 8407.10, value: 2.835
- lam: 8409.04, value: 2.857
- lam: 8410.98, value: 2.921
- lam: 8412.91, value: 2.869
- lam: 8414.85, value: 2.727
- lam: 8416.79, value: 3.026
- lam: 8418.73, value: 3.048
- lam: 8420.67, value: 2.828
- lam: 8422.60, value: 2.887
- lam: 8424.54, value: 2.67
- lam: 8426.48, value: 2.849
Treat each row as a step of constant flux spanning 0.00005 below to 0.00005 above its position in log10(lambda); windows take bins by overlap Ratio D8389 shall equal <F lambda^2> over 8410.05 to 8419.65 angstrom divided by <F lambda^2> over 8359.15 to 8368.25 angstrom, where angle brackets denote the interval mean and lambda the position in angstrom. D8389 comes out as 1.1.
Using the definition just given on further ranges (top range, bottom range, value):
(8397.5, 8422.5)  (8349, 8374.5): 1.02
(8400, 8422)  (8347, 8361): 1.04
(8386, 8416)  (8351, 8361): 1.00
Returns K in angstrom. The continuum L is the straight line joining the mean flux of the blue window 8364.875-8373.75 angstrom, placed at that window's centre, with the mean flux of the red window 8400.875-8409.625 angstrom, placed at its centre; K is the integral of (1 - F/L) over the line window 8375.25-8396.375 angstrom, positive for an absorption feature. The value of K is 0.5 angstrom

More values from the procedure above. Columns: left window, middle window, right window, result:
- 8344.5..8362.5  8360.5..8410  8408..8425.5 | 1.0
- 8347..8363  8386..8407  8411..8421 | 0.8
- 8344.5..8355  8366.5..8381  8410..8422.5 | 0.4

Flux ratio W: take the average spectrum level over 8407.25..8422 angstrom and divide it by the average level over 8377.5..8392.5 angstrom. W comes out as 1.05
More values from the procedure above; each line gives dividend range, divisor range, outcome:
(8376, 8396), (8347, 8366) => 0.98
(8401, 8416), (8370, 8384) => 1.01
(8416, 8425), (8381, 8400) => 1.05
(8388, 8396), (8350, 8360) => 0.97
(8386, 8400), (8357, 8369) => 0.98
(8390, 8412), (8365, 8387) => 0.99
